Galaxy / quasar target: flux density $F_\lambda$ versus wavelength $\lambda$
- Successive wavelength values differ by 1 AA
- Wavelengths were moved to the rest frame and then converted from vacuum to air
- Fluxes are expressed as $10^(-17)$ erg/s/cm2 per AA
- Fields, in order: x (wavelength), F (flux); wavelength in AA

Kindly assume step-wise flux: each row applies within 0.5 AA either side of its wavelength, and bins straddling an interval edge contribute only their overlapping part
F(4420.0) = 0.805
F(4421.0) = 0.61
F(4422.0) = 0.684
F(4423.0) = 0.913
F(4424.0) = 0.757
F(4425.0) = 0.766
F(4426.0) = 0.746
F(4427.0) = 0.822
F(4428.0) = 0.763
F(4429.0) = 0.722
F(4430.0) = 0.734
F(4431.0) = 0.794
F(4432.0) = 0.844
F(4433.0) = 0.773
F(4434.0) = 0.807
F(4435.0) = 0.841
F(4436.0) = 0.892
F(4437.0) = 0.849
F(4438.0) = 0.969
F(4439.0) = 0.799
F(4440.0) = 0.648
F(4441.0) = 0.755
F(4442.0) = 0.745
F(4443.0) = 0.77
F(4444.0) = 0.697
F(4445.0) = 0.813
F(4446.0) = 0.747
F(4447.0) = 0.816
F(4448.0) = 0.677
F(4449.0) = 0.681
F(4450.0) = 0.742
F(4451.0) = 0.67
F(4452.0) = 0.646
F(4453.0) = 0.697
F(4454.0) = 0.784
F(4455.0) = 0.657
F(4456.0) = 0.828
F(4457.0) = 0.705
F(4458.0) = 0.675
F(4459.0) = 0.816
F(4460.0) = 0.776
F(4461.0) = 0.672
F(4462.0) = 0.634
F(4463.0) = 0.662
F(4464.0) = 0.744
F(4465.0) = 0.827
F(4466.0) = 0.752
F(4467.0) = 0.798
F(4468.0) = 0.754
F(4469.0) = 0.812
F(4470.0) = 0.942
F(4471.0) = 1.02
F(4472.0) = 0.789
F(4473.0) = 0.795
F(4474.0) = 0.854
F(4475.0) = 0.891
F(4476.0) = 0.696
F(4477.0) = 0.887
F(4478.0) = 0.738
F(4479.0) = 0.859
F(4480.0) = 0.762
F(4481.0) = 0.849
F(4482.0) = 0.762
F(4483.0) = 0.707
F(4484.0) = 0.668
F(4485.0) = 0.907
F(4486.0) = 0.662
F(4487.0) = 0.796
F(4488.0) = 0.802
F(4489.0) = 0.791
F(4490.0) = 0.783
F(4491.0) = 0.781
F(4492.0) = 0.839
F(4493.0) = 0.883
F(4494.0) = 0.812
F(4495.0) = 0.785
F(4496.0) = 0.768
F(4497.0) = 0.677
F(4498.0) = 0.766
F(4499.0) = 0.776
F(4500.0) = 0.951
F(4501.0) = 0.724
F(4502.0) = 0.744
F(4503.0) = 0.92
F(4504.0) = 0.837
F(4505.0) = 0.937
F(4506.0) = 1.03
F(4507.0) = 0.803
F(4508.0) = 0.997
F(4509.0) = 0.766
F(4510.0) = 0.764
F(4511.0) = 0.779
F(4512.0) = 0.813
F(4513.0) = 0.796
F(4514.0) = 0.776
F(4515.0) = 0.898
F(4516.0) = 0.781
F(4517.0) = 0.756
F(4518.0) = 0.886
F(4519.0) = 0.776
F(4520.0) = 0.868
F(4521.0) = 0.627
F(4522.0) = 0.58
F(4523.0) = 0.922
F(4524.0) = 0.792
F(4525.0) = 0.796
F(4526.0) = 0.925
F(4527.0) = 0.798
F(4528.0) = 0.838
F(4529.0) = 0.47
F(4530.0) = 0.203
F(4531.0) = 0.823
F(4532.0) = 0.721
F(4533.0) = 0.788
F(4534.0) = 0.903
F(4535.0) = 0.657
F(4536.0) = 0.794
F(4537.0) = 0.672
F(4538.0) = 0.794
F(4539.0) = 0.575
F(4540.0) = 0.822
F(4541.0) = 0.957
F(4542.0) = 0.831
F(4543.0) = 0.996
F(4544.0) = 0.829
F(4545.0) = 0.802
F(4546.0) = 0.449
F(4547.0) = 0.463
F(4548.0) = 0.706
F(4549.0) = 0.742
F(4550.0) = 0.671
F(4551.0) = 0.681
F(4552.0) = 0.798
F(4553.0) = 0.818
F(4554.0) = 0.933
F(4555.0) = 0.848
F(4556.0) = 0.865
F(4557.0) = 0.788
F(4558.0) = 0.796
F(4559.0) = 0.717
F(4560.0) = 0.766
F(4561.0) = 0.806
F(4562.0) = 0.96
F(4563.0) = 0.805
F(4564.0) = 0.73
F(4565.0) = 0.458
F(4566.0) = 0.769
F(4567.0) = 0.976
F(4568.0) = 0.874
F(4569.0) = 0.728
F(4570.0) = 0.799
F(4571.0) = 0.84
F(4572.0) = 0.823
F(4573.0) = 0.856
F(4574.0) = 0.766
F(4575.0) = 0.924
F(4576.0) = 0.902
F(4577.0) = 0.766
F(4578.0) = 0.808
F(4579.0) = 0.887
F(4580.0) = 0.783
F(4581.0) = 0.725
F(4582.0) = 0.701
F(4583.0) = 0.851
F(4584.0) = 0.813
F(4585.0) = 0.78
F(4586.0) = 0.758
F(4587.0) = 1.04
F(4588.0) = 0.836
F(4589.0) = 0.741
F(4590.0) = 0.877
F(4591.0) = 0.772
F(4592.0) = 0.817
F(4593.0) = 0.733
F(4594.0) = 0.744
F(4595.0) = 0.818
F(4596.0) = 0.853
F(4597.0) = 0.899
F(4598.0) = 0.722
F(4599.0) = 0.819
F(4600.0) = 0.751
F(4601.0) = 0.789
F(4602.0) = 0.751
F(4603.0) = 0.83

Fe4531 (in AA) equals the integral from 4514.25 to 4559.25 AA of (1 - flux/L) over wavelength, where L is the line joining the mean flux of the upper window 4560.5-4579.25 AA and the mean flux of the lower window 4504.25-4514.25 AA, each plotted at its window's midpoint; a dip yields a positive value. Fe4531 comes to 3.9 AA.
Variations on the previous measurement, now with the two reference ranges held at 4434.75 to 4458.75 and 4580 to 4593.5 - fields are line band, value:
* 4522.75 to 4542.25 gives 0.8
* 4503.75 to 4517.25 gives -1.1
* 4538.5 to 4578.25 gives 0.3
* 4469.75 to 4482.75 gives -1.1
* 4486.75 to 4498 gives -0.3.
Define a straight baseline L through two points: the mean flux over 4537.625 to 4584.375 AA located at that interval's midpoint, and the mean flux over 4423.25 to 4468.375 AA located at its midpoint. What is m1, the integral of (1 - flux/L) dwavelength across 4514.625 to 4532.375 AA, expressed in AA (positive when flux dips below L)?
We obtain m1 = 0.7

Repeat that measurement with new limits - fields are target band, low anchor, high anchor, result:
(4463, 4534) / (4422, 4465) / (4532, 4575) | -2.42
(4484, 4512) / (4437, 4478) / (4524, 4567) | -1.98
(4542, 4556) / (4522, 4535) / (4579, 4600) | 0.09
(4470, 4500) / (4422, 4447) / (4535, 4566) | -0.97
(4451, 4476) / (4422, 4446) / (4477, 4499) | 0.55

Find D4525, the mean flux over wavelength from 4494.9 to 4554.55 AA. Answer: 0.776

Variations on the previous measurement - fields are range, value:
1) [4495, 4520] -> 0.822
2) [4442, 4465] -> 0.726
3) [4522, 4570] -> 0.761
